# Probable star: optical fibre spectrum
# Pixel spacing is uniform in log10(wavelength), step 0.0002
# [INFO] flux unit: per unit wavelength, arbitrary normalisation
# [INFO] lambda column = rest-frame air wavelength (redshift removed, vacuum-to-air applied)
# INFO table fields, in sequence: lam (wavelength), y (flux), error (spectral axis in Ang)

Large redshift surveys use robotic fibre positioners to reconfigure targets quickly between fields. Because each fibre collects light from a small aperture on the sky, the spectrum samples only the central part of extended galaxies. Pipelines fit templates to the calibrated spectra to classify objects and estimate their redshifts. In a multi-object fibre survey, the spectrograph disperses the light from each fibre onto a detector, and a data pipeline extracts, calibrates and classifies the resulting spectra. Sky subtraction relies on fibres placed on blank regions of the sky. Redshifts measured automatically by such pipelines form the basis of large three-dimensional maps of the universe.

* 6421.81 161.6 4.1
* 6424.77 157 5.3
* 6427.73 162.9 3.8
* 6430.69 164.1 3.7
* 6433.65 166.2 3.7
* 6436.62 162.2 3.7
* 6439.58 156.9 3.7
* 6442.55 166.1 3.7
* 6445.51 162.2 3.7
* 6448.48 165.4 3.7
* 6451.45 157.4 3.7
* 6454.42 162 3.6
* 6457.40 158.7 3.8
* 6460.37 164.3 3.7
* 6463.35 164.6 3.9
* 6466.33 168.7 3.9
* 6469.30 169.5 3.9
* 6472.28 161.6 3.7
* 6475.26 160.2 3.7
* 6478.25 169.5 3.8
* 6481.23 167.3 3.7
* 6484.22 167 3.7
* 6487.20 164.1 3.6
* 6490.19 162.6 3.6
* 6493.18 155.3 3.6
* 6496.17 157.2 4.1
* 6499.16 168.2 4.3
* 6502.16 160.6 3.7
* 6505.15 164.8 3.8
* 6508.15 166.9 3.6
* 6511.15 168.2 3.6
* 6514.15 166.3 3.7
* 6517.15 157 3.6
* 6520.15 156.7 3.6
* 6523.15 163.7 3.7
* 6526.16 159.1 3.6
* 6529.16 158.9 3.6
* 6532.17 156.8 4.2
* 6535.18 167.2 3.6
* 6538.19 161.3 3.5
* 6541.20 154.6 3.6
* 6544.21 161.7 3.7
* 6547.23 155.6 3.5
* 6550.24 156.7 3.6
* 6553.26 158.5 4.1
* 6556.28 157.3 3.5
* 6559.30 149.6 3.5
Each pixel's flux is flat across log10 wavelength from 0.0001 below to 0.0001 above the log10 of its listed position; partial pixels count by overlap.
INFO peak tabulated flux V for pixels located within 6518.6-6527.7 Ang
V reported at 163.7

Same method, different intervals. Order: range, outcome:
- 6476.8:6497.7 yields 169.5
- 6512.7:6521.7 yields 166.3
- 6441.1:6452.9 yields 166.1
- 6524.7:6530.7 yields 159.1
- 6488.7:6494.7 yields 162.6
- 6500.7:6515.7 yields 168.2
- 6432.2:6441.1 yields 166.2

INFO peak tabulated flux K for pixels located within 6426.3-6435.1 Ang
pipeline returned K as 166.2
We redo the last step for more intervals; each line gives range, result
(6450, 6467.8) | 168.7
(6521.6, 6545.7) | 167.2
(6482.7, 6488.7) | 167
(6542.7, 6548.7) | 161.7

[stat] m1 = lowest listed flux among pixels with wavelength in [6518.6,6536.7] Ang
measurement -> 156.7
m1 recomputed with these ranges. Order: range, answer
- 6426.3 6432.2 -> 162.9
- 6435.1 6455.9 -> 156.9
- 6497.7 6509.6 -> 160.6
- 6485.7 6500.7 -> 155.3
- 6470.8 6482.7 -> 160.2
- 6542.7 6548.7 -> 155.6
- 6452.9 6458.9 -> 158.7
